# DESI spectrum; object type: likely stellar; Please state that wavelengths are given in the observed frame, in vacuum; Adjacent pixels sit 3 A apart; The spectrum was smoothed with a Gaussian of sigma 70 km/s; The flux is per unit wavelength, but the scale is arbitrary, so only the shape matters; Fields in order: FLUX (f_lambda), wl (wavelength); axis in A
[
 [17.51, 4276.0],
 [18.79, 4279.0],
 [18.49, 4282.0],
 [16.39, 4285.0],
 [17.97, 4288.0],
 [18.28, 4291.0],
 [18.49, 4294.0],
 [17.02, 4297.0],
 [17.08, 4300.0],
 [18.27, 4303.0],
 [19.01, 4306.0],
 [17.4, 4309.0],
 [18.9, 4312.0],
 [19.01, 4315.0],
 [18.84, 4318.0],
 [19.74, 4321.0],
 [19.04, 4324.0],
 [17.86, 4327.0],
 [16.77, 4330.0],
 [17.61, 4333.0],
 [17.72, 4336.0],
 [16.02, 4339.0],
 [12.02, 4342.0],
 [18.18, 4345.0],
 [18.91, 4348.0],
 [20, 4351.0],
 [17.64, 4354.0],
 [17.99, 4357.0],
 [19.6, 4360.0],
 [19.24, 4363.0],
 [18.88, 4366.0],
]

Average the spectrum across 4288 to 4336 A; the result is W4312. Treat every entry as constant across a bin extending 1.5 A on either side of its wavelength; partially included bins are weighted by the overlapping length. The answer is 18.2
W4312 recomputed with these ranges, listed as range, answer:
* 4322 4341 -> 17.4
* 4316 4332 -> 18.4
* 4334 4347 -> 16.2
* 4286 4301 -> 17.7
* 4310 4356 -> 17.9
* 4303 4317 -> 18.6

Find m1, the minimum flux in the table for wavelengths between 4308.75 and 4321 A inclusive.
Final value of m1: 17.4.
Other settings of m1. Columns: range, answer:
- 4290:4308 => 17.02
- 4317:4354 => 12.02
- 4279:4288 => 16.39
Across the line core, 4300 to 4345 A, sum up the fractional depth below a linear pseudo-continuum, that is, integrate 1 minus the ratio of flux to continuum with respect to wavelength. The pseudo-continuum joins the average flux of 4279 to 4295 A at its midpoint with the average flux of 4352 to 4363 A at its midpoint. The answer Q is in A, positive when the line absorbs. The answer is 1.4 A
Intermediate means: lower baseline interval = 18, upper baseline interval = 18.6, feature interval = 17.7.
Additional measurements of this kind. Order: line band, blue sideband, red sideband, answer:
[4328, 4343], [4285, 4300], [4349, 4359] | 1.7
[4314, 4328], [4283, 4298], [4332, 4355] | -1.2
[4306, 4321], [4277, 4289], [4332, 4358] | -0.9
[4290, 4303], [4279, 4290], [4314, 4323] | 0.4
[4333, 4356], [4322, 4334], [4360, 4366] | 1.6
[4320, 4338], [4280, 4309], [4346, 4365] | 0.4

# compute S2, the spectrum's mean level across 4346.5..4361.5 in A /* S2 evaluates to 18.8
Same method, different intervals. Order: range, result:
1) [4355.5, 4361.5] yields 18.8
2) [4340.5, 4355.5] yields 17.4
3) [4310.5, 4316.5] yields 19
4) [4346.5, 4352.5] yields 19.5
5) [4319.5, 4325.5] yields 19.4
